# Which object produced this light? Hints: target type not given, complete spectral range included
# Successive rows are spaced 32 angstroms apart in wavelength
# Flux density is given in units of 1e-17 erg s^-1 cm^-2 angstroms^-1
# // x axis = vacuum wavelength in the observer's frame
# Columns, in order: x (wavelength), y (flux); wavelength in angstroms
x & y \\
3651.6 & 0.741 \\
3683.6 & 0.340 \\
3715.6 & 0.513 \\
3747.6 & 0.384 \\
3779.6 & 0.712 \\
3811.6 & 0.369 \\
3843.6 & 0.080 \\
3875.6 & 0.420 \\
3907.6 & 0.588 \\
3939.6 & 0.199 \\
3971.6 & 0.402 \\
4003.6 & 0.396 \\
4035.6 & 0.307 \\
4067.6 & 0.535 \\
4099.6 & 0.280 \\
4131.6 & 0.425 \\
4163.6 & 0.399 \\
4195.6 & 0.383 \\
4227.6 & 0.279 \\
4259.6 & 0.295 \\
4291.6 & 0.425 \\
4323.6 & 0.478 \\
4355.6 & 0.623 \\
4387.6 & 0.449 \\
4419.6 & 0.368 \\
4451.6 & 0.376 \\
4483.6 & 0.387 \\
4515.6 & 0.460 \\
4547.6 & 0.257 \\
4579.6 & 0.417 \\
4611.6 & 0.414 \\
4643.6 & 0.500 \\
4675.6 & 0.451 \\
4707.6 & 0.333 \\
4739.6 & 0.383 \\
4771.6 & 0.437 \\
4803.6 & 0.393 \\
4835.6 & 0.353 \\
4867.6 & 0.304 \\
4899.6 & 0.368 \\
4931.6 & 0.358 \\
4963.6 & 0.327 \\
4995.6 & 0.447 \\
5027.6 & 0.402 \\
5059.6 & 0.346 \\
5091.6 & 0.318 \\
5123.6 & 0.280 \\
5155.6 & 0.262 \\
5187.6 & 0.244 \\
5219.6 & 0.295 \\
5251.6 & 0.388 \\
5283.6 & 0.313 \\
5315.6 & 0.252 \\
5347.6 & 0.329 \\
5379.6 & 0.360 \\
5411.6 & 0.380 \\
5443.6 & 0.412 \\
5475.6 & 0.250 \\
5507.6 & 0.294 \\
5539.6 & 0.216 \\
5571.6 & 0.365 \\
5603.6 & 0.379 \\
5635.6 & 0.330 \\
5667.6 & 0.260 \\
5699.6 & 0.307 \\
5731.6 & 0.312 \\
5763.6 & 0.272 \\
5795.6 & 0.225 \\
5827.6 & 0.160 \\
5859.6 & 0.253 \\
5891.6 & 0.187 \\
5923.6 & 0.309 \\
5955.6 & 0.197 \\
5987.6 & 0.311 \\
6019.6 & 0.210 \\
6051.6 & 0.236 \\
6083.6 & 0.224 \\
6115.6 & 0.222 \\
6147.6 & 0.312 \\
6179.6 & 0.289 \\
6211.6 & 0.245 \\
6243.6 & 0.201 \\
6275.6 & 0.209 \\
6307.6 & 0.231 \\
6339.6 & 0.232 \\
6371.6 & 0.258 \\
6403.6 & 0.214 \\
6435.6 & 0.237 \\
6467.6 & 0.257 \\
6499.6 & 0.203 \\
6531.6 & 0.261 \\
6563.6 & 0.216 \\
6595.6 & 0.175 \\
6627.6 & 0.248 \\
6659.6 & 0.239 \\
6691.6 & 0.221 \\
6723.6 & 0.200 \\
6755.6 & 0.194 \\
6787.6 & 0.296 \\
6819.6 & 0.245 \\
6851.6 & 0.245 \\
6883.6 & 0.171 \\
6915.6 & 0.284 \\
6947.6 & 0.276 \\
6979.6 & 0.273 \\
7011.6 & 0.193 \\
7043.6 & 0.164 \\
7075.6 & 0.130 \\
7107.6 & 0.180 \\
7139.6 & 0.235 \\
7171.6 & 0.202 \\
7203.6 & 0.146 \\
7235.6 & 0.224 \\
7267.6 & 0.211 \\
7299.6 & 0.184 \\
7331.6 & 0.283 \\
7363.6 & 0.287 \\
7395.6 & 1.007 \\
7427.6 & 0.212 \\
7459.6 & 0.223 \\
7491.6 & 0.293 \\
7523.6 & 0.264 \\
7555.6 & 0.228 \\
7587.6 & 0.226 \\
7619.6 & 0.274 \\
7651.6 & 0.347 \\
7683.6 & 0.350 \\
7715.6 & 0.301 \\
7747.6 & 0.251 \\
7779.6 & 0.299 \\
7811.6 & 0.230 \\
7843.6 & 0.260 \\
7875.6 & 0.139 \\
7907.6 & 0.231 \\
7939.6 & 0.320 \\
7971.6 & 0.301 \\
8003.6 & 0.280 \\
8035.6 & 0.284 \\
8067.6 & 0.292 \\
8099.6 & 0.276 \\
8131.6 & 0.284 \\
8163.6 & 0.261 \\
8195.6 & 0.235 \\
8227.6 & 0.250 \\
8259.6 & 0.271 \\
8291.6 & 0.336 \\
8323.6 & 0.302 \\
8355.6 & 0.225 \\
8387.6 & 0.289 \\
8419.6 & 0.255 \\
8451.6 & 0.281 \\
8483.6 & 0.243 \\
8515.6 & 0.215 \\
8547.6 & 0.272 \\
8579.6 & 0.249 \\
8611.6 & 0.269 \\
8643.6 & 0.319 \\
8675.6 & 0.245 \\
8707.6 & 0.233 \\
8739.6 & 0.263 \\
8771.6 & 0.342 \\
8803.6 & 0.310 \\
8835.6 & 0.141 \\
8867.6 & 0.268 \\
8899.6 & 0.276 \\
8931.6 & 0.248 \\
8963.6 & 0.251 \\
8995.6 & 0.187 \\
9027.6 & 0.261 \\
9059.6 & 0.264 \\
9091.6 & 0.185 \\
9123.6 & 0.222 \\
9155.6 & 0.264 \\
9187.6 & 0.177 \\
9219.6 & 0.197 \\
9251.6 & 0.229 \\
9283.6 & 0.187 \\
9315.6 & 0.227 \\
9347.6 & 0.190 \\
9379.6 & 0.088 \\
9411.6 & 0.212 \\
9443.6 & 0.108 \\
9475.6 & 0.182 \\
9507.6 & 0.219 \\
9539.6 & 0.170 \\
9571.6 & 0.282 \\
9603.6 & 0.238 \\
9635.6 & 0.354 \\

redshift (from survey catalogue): 0.98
